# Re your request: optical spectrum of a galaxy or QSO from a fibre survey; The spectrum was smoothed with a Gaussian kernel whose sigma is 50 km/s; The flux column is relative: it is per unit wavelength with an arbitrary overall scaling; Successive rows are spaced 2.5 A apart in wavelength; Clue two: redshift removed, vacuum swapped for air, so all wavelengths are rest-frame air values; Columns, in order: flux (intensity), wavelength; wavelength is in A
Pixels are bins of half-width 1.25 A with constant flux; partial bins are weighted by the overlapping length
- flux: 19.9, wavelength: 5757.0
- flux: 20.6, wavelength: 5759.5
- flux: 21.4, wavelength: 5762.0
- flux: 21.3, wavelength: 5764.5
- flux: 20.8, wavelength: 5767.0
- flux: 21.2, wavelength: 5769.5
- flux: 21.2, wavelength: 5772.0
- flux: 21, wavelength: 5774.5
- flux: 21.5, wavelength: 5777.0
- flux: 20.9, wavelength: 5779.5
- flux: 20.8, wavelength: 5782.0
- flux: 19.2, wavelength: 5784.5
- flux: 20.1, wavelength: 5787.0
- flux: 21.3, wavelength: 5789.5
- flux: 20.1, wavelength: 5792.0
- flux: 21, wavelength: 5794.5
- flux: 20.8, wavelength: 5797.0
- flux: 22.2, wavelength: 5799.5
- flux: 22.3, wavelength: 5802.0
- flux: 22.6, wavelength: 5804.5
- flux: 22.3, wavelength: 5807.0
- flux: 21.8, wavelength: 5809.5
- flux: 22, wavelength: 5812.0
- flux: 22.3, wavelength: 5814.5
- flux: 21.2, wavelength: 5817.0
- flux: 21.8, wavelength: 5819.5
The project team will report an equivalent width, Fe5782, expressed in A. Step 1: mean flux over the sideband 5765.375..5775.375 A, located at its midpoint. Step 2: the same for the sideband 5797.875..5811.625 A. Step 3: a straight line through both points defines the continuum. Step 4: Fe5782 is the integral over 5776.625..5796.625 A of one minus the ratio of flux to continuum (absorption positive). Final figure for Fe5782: 0.9 A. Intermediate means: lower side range 21.1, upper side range 22.2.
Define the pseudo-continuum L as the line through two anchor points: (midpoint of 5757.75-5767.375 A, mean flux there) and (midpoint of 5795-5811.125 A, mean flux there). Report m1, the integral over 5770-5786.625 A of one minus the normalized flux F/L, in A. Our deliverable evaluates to 0.5 A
